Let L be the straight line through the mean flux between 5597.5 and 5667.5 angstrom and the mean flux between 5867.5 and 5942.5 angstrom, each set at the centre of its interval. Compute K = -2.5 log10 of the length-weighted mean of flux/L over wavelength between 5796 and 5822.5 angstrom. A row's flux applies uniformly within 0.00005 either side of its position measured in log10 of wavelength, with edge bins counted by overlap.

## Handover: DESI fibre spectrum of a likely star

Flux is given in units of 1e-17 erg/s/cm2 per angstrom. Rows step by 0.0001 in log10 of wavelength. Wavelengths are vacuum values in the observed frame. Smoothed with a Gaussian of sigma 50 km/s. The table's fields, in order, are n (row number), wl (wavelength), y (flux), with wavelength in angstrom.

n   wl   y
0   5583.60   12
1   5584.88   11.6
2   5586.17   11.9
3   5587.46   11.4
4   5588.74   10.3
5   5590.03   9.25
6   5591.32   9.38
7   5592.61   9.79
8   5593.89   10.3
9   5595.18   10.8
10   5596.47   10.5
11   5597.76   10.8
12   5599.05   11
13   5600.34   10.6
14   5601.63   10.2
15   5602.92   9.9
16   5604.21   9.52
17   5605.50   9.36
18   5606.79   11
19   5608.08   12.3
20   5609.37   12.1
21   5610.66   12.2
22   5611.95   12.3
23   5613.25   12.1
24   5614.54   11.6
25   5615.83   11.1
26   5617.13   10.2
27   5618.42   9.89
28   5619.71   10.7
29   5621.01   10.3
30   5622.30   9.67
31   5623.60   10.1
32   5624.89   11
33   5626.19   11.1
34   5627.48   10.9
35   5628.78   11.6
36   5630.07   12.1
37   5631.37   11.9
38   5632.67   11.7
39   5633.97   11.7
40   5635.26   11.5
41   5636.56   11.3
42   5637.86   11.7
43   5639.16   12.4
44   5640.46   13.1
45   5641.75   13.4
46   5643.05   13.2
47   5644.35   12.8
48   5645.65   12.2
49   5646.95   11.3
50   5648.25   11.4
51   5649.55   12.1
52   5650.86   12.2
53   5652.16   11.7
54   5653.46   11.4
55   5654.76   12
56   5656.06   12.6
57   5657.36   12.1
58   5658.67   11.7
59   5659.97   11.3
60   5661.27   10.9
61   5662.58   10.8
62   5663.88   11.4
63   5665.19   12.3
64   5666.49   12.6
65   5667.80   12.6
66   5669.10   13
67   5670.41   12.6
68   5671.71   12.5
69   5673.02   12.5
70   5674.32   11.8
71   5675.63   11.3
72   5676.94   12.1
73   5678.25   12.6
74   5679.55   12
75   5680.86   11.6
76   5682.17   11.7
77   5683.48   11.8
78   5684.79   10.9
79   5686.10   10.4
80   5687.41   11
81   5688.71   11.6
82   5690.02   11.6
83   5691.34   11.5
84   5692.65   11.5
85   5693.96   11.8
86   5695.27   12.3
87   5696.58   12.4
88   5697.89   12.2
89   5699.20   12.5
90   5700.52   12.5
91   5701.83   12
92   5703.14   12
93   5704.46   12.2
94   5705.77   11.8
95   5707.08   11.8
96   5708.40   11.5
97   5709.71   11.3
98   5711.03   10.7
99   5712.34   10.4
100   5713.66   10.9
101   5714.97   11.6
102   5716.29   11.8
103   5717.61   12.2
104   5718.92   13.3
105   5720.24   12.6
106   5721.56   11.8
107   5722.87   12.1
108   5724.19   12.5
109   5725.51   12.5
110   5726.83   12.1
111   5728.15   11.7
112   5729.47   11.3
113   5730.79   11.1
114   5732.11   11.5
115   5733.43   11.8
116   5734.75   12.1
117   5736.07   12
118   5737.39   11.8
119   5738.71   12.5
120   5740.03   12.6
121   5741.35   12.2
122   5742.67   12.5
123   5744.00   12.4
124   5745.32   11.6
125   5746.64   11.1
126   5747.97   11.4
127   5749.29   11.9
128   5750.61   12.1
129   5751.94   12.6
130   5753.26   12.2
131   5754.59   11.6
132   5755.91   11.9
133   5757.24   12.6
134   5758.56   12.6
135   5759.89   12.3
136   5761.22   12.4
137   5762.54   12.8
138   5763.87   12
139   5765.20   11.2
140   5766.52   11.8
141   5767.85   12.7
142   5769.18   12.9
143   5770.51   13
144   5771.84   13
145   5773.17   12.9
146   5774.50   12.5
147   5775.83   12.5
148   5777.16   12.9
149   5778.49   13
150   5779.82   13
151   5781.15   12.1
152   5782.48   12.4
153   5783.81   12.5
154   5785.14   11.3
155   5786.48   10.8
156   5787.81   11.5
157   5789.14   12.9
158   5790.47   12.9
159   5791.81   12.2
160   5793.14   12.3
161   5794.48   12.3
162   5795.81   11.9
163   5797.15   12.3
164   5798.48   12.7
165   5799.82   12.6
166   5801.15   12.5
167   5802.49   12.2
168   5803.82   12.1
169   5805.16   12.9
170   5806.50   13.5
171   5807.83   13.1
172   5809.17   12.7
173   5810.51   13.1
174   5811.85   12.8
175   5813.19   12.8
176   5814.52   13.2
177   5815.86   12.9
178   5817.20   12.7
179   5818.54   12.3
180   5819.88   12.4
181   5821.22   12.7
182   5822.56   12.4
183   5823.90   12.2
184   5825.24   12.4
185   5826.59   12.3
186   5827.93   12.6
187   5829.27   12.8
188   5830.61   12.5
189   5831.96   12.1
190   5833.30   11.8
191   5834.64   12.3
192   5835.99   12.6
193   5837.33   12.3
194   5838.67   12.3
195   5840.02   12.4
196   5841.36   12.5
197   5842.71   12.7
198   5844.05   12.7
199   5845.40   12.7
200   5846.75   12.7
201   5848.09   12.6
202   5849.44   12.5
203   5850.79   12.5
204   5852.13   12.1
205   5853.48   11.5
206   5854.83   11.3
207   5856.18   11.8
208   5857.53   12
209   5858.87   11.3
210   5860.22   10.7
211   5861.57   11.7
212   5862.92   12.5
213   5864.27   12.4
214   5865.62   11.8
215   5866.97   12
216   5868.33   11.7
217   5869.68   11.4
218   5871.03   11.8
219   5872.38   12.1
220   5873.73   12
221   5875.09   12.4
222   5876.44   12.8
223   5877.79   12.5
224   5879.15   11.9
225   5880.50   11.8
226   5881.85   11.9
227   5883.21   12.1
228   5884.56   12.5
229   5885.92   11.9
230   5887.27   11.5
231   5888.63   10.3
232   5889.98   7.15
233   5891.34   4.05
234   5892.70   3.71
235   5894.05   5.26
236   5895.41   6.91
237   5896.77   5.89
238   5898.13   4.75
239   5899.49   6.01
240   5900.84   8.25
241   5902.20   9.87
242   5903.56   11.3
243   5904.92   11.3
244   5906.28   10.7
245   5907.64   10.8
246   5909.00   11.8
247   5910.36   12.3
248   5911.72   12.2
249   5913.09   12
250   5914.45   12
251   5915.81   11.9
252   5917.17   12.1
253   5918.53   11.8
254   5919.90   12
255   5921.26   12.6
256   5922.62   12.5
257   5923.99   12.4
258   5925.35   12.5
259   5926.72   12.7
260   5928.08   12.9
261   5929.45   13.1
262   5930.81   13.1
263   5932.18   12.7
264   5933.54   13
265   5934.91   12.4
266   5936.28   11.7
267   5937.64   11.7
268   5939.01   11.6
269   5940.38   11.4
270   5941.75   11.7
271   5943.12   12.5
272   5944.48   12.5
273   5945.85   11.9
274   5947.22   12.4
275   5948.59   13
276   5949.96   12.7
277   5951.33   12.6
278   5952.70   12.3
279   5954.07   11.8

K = -0.142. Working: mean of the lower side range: 11.5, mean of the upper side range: 11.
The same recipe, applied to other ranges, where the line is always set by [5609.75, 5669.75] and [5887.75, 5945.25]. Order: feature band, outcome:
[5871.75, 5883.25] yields -0.129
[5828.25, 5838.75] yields -0.129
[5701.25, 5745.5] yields -0.049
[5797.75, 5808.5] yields -0.149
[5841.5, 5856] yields -0.131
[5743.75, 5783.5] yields -0.101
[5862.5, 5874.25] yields -0.106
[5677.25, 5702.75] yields -0.028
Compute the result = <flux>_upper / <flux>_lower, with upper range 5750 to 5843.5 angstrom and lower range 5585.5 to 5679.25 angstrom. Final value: 1.09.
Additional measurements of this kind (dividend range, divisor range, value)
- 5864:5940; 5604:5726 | 0.94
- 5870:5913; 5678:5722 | 0.85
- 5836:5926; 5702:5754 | 0.94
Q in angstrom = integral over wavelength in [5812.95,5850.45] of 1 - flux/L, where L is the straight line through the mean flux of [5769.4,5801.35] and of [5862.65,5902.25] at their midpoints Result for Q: -4.1 angstrom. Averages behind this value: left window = 12.4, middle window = 12.5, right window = 10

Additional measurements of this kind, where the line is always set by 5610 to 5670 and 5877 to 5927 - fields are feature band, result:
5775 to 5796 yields -2.6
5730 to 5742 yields -0.8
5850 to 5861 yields -1.1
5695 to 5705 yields -0.8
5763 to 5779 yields -2.2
